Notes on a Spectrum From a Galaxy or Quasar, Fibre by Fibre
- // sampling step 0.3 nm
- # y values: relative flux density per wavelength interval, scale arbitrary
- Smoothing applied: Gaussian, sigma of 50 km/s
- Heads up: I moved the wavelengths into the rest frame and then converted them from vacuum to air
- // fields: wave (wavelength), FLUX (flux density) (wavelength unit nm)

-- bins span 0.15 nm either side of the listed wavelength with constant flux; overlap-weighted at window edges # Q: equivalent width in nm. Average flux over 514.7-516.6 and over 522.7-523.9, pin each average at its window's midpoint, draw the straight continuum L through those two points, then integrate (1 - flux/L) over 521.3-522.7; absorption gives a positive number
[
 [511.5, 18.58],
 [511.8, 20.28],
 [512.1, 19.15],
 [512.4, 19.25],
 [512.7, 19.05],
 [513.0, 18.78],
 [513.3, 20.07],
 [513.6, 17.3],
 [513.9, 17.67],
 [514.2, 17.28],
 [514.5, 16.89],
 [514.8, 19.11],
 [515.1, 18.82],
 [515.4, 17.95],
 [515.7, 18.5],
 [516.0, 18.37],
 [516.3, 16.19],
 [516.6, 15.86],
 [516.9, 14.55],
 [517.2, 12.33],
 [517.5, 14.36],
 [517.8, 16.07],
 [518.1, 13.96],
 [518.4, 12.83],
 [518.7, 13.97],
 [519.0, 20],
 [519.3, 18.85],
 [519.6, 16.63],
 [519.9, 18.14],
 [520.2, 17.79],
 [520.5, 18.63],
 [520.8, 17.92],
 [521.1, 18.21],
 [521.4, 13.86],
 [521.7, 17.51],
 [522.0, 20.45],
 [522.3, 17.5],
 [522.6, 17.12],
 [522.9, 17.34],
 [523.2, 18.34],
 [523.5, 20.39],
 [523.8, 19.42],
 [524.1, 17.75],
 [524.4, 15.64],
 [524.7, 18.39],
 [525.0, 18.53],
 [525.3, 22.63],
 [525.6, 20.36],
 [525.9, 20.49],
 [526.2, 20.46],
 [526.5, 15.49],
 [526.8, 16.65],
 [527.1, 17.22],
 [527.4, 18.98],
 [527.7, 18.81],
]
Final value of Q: 0.092 nm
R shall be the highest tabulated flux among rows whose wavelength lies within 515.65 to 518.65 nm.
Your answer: 18.5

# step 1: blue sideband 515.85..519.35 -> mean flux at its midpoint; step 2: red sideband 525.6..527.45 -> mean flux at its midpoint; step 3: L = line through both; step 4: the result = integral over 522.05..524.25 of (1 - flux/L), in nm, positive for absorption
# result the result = -0.138 nm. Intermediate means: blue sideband 15.5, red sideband 18.3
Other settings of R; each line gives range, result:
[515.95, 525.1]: 20.45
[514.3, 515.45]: 19.11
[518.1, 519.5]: 20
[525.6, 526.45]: 20.49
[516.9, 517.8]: 16.07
